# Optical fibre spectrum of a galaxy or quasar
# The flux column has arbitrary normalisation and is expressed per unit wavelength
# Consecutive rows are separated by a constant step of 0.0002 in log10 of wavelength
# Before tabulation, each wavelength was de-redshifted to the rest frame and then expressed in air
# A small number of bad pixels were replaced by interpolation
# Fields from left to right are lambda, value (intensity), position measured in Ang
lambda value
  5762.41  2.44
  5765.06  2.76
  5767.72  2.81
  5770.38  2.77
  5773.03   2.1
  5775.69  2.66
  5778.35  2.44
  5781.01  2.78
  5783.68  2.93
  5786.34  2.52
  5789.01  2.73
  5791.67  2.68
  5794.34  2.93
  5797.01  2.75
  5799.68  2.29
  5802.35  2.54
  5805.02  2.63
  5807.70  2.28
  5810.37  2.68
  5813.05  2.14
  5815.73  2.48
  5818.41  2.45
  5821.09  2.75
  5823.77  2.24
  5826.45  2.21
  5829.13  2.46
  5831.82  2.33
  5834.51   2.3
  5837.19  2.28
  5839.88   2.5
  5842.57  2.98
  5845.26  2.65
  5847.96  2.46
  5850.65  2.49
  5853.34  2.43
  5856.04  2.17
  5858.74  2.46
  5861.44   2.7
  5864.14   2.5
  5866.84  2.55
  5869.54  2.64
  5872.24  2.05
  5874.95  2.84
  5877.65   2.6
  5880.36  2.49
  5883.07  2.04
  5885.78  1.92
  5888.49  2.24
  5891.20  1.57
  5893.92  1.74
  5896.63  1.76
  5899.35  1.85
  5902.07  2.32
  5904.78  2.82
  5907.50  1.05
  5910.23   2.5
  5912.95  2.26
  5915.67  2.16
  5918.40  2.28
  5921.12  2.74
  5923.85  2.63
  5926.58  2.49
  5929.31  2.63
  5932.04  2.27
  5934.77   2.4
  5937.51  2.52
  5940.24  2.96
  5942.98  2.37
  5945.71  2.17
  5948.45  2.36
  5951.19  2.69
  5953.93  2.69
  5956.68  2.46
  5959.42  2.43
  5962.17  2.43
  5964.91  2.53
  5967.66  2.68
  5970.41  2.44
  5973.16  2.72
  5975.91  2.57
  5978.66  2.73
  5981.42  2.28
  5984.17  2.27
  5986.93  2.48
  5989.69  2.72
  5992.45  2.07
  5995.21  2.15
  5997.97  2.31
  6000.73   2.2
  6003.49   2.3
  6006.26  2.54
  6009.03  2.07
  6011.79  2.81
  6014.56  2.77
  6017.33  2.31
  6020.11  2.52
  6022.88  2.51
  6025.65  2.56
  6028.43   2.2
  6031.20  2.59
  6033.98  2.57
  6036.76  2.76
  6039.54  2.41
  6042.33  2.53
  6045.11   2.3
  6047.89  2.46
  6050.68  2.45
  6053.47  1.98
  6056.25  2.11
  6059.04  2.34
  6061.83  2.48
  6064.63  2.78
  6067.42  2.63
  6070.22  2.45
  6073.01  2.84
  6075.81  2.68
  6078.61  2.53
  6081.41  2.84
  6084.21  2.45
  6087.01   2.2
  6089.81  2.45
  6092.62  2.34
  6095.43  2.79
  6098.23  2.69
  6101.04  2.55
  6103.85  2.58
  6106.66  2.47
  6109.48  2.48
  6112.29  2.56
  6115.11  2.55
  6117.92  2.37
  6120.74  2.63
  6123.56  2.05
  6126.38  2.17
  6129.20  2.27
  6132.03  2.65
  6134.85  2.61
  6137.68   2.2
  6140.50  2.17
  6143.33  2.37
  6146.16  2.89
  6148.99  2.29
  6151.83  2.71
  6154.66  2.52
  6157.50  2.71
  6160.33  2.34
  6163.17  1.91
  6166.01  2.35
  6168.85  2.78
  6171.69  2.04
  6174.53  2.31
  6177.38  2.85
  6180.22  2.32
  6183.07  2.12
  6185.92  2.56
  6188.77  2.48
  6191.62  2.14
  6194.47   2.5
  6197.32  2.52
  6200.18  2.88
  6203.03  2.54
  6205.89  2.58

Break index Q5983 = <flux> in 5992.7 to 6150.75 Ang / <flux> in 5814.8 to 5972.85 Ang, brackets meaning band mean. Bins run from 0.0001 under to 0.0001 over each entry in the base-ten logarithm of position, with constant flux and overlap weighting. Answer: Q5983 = 1.03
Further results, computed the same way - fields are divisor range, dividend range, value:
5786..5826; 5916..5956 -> 0.99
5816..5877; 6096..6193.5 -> 0.98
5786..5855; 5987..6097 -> 0.98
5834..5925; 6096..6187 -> 1.05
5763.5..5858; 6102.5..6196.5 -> 0.96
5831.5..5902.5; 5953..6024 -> 1.06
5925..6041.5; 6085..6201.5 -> 0.99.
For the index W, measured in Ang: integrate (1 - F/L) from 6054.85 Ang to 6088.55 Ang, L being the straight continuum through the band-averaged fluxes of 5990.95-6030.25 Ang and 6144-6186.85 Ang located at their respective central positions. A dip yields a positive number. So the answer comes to -1.7 Ang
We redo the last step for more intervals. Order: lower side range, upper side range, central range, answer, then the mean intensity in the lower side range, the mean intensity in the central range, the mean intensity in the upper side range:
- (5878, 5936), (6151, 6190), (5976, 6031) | -3.20 Ang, 2.2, 2.42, 2.42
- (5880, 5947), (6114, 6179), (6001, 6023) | -1.36 Ang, 2.24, 2.46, 2.42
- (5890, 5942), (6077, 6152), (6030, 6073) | -1.10 Ang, 2.26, 2.47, 2.47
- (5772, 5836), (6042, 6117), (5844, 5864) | 0.24 Ang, 2.51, 2.48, 2.5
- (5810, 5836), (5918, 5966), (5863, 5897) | 2.90 Ang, 2.39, 2.24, 2.51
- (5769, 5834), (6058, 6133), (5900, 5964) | 2.73 Ang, 2.53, 2.41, 2.51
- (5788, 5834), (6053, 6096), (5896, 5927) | 3.18 Ang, 2.5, 2.24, 2.5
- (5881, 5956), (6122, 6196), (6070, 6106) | -3.17 Ang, 2.28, 2.57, 2.4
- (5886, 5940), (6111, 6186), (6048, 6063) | 0.37 Ang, 2.23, 2.29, 2.42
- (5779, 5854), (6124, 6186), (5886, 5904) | 4.03 Ang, 2.53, 1.94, 2.41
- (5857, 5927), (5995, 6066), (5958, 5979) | -1.77 Ang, 2.27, 2.56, 2.43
